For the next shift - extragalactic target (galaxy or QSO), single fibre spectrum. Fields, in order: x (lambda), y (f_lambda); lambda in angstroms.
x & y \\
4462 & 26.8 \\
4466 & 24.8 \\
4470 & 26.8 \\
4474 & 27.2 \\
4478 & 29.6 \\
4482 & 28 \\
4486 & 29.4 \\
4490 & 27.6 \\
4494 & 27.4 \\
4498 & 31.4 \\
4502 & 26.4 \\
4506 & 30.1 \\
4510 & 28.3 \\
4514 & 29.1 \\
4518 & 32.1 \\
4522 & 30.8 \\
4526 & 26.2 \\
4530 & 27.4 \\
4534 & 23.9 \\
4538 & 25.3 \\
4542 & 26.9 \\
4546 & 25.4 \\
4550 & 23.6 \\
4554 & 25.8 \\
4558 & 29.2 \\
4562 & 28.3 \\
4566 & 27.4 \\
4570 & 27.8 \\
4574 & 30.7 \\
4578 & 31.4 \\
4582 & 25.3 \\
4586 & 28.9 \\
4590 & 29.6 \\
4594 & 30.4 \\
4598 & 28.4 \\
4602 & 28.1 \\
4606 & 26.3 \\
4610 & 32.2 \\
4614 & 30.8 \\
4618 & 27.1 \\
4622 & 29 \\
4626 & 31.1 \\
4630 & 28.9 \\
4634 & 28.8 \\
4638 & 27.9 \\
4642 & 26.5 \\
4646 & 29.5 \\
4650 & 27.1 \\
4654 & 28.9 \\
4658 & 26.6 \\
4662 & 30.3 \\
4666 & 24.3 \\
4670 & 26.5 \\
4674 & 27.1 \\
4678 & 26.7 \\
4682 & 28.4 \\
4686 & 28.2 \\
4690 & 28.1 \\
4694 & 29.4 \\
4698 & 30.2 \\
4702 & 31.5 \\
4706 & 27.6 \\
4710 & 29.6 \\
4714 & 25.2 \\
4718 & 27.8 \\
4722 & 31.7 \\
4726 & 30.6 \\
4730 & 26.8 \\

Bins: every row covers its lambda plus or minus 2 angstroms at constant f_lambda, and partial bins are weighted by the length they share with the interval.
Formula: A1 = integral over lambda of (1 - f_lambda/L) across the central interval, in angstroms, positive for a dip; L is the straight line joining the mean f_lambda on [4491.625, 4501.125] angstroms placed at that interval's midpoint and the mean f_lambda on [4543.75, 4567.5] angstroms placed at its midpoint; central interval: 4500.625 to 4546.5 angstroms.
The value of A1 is 0.2 angstroms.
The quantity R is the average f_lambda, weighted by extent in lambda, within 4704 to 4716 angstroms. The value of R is 27.5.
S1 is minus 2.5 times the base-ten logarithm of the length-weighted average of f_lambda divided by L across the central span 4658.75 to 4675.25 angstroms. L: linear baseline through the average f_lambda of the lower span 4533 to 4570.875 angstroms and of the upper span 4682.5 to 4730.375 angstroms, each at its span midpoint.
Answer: 0.05 mag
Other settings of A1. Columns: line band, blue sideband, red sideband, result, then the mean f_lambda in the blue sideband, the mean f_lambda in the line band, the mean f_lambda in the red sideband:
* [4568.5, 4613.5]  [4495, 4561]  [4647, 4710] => -2.01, 27.6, 29.1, 28.1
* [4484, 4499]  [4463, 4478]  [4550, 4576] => -0.99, 26.7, 28.8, 27.8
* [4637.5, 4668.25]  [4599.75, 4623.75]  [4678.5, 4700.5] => 1.30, 28.9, 27.6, 28.8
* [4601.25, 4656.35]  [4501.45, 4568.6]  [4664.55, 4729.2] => -1.54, 27.4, 28.7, 28.3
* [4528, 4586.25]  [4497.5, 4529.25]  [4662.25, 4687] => 2.96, 29.1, 27.1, 27.1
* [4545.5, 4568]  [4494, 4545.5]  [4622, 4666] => 1.16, 28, 26.7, 28.4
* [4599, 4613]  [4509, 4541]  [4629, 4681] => -0.64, 27.8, 29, 27.6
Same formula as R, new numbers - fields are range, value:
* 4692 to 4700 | 29.8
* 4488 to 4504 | 28.2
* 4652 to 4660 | 27.8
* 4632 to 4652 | 28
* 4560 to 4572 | 27.8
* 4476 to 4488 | 29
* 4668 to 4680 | 26.8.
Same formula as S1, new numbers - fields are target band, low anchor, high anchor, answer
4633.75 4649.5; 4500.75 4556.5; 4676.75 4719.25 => 0.003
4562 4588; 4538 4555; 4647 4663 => -0.097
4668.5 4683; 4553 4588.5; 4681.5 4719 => 0.057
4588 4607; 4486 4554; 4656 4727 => -0.029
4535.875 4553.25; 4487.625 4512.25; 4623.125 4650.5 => 0.131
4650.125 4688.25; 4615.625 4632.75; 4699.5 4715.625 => 0.053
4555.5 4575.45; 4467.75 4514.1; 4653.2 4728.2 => -0.007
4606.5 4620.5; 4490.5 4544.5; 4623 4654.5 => -0.042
